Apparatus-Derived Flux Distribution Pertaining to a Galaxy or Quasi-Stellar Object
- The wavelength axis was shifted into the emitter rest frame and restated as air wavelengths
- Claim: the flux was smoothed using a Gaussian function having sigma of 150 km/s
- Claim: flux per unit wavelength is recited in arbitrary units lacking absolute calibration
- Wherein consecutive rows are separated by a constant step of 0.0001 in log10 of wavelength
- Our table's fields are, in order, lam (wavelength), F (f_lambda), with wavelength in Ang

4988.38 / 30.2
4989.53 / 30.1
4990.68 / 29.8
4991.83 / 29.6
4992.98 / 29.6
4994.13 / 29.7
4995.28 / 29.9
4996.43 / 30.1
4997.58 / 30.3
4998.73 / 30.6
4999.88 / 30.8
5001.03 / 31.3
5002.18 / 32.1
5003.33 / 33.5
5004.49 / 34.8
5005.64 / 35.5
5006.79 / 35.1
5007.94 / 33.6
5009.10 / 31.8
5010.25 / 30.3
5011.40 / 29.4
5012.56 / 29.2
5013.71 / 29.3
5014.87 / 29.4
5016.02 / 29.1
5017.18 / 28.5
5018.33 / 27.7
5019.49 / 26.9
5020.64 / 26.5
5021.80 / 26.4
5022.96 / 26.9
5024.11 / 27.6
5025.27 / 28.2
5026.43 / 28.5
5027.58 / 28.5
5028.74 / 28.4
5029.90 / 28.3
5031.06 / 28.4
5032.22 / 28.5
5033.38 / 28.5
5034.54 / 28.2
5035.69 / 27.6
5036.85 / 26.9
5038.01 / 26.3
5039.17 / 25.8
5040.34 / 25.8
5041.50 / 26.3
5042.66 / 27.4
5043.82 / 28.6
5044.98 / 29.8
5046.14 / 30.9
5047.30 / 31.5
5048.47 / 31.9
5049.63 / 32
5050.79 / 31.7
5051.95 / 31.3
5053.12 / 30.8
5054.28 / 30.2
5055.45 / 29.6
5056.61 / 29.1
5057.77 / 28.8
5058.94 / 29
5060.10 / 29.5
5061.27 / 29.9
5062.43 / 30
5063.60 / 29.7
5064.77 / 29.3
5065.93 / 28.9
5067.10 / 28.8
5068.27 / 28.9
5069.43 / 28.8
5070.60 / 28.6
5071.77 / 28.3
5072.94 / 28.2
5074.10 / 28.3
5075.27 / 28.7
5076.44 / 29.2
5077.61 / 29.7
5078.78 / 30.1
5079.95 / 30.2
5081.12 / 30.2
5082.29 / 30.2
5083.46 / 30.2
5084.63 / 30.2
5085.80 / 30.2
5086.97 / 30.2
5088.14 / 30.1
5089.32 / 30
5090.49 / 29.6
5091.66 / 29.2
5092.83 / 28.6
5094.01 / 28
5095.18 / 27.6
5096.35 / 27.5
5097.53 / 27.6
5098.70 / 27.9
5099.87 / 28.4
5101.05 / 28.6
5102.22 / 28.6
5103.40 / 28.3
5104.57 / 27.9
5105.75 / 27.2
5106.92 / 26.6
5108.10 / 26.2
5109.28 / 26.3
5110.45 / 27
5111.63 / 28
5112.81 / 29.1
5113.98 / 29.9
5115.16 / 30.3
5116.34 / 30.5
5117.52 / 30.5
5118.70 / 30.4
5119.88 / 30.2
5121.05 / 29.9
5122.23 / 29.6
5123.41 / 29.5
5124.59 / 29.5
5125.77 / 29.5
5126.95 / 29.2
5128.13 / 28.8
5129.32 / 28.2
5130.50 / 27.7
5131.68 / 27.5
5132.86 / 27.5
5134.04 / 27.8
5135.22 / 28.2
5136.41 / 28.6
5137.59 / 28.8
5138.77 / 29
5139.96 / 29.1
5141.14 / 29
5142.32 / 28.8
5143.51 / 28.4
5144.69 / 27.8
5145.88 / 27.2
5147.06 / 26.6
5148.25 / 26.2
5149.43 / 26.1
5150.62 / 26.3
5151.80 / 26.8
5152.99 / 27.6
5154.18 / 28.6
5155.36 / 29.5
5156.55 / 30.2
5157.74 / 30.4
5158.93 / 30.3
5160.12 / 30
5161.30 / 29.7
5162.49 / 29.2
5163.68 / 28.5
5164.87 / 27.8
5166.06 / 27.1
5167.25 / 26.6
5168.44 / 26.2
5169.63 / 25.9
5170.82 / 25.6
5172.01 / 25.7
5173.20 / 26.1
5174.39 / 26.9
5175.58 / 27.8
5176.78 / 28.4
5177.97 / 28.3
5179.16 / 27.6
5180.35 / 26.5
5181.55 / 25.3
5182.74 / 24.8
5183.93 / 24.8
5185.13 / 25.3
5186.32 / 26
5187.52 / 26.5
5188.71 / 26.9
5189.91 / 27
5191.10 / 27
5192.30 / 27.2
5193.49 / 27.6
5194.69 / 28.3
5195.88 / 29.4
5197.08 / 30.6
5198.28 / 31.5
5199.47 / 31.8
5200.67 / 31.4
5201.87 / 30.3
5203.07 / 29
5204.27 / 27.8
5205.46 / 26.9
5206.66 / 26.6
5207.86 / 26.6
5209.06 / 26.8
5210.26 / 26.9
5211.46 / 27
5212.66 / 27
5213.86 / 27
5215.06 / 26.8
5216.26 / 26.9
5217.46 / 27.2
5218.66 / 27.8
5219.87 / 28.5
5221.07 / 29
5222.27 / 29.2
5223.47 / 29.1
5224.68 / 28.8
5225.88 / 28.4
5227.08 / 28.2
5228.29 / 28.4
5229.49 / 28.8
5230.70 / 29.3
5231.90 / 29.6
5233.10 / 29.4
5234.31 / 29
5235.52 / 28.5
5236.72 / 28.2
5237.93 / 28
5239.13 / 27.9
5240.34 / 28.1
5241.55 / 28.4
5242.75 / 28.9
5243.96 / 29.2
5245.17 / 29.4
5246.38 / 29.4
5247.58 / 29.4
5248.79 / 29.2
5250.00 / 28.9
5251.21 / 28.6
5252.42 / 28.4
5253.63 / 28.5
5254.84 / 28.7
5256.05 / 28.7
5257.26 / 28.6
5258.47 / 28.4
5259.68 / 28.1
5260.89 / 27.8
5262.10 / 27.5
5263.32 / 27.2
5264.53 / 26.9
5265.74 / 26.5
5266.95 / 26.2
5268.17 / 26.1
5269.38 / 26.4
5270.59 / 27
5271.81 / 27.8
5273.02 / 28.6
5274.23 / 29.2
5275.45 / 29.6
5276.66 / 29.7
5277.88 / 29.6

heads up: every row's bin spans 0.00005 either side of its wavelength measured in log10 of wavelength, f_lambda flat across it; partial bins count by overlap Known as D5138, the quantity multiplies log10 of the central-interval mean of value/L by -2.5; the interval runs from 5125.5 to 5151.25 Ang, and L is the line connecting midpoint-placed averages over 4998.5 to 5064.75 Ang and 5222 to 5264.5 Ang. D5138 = 0.04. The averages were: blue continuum 29.5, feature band 28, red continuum 28.6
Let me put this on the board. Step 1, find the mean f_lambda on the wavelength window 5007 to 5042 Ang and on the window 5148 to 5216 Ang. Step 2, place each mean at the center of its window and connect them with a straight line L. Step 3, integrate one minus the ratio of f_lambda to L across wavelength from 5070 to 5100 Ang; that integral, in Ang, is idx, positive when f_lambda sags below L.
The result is -1.1 Ang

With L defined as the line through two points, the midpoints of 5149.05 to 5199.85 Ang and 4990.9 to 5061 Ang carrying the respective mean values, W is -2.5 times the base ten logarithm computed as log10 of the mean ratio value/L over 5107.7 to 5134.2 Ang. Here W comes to -0.02 mag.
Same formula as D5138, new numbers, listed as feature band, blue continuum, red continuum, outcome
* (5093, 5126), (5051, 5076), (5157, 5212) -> 0.00 mag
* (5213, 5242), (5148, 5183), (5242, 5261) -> 0.00 mag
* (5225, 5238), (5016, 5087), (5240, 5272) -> -0.02 mag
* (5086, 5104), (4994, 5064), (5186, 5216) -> 0.01 mag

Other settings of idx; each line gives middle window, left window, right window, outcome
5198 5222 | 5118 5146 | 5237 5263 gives 0.4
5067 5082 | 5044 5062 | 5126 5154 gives 0.3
